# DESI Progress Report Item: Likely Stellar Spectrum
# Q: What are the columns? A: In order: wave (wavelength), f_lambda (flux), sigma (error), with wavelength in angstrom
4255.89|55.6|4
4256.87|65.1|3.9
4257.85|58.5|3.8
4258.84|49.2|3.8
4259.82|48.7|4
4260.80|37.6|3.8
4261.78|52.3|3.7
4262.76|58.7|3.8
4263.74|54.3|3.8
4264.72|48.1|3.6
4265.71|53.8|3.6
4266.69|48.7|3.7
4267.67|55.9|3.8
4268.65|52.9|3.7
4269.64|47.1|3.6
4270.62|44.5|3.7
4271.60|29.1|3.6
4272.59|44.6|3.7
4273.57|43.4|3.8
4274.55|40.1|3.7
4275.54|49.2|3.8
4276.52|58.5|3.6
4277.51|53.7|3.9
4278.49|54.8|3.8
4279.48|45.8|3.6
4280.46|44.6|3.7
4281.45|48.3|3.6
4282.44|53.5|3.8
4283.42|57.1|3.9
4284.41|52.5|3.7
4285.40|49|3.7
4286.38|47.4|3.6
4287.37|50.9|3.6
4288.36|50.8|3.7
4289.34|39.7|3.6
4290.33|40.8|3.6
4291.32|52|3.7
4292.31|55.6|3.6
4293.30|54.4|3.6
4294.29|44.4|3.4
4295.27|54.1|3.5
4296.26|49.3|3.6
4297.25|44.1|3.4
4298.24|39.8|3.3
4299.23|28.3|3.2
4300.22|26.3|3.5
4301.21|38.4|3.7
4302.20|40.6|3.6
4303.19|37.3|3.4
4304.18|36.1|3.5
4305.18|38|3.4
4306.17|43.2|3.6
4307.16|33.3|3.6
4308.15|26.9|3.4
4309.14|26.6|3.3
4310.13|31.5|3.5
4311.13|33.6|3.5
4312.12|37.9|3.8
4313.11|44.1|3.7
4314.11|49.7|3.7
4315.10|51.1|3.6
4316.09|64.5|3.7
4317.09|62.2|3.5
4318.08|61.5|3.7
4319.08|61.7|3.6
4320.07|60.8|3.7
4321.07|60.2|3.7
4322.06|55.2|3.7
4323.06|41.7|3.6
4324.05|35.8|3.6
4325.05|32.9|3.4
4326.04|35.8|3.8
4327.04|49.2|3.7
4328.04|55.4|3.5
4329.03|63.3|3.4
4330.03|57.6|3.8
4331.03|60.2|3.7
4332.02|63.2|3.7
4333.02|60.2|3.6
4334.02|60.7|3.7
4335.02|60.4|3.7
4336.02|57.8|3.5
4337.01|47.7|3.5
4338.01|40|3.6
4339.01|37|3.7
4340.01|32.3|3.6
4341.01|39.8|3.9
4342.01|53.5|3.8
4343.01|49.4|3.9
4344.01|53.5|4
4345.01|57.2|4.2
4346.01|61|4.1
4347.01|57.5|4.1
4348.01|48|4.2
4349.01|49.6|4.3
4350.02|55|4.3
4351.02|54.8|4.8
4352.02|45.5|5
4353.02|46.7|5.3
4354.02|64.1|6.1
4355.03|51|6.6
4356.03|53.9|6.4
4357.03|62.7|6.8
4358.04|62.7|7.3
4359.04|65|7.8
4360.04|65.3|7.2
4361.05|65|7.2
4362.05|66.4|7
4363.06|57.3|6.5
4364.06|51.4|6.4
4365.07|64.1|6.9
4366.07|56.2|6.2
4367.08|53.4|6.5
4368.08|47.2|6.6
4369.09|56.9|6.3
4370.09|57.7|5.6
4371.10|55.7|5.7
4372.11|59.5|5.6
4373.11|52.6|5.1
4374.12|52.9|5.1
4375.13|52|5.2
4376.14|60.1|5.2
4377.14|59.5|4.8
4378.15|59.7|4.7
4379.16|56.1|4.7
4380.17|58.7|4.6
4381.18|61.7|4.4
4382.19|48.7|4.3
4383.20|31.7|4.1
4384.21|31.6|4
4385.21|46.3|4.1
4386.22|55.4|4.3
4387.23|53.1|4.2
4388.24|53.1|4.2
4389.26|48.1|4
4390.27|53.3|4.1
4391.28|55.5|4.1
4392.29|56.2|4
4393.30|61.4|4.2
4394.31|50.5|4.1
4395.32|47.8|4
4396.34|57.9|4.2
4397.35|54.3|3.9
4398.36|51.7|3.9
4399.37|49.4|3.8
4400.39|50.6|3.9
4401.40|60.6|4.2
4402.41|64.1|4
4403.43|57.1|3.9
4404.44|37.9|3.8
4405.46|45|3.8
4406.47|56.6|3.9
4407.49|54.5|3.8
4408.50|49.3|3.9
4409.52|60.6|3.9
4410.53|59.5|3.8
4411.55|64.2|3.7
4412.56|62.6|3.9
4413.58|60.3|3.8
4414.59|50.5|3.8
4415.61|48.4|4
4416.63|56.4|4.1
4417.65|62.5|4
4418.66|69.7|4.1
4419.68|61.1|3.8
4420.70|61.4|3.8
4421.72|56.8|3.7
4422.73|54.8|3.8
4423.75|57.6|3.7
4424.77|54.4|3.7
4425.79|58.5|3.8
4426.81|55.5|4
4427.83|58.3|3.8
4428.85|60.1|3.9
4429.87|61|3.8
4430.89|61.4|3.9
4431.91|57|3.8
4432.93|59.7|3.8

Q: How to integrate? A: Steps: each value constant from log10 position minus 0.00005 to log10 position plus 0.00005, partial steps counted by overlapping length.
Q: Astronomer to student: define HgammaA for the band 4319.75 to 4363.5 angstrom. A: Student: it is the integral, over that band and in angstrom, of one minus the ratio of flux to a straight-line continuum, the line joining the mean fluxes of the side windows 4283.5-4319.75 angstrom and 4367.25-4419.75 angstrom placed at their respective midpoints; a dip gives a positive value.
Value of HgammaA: -4.1 angstrom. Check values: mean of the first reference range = 44.6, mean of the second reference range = 54.3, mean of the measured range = 53.4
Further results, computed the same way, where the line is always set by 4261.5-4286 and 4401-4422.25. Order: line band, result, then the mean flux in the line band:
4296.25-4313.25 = 5.1 angstrom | 35.9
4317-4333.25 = -0.4 angstrom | 53.6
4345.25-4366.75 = -1.3 angstrom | 57.3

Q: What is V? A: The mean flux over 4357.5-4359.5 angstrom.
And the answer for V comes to 63.7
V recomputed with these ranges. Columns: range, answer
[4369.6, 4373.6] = 56.4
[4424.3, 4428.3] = 56.6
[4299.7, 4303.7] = 35.6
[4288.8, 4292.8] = 47.1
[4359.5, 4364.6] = 61.1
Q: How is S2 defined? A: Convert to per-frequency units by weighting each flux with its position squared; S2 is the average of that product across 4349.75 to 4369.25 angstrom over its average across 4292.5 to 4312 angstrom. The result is 1.53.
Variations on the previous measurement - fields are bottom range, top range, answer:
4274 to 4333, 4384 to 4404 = 1.18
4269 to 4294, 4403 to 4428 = 1.25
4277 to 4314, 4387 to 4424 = 1.35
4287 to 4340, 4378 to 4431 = 1.22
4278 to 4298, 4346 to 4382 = 1.19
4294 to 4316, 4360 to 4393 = 1.43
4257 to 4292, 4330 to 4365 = 1.15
